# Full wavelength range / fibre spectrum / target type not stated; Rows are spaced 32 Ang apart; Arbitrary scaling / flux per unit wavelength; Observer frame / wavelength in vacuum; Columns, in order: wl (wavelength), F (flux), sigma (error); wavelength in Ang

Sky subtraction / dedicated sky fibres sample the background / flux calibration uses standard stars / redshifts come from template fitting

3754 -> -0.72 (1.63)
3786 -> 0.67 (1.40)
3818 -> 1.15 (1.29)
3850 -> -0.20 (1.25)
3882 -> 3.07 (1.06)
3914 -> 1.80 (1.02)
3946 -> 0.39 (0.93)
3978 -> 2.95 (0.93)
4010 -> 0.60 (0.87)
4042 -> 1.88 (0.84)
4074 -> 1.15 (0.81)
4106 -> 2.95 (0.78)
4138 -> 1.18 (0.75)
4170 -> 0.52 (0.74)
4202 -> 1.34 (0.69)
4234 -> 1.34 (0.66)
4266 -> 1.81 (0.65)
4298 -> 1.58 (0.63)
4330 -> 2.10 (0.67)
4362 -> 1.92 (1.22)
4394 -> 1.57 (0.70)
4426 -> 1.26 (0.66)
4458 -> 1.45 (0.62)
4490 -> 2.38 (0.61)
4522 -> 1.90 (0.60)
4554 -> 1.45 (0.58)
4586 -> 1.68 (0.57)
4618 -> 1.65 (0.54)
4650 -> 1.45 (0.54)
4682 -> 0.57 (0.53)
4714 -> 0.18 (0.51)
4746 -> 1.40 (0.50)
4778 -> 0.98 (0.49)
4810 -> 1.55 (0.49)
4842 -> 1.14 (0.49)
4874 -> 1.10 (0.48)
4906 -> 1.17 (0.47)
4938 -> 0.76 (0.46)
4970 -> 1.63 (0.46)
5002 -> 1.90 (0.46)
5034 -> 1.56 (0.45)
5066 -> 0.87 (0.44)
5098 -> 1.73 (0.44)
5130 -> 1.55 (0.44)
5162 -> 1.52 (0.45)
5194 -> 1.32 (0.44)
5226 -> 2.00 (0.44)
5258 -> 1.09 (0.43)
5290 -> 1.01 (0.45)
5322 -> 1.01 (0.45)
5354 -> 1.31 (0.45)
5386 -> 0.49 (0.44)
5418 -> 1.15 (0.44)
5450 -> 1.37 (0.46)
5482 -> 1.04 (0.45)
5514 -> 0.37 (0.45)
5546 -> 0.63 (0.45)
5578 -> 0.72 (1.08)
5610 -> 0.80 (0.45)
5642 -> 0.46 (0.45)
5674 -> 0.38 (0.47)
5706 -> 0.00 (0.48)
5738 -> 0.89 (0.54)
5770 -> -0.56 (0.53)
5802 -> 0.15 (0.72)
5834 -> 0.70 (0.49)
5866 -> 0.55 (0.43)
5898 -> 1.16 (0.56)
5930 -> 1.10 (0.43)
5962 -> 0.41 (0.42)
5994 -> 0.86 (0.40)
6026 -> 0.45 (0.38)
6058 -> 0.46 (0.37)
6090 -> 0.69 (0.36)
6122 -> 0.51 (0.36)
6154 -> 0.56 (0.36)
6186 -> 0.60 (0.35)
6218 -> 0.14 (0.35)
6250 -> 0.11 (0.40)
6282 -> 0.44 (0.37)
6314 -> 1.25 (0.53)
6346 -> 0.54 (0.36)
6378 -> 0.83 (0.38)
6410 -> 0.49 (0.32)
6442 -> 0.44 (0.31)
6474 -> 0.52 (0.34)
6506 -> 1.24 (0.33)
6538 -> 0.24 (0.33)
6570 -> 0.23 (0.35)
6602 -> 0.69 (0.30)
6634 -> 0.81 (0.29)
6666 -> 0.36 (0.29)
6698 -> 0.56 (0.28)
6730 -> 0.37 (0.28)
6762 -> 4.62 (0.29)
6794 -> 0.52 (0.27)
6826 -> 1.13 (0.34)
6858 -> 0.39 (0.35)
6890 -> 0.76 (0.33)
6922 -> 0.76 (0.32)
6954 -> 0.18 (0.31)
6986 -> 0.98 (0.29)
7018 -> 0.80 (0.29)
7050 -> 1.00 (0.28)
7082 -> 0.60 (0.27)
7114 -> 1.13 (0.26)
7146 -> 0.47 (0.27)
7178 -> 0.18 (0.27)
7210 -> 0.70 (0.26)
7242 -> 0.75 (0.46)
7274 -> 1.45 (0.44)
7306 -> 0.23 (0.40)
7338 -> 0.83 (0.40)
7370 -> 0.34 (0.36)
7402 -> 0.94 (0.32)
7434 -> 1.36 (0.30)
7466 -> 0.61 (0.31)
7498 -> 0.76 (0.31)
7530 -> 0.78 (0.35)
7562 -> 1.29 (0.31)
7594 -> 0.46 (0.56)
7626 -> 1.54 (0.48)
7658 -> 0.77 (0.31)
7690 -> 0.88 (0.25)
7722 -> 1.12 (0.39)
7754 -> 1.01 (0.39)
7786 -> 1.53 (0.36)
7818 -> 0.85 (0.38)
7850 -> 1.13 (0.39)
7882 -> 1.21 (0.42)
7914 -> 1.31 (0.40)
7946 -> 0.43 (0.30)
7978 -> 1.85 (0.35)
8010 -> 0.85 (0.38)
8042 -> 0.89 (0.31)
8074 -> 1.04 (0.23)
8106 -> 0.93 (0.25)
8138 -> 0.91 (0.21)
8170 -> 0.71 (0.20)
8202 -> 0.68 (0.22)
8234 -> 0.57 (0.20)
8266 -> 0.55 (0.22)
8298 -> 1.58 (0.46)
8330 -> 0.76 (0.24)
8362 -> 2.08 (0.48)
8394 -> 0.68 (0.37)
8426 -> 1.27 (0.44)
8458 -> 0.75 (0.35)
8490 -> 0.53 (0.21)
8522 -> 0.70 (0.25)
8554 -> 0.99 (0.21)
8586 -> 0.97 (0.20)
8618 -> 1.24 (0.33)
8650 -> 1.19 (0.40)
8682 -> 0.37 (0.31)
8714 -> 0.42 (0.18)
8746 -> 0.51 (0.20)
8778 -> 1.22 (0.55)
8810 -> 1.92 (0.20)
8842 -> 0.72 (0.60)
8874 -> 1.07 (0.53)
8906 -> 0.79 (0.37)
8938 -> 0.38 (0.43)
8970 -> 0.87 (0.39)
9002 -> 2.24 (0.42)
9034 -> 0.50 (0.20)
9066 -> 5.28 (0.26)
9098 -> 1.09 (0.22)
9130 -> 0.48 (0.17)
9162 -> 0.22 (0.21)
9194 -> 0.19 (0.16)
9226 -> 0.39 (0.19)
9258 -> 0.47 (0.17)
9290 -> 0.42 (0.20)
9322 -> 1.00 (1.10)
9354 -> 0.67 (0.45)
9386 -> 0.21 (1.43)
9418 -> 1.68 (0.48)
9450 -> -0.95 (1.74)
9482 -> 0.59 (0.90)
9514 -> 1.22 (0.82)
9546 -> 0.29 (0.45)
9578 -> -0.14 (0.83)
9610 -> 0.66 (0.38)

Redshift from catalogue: 0.812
